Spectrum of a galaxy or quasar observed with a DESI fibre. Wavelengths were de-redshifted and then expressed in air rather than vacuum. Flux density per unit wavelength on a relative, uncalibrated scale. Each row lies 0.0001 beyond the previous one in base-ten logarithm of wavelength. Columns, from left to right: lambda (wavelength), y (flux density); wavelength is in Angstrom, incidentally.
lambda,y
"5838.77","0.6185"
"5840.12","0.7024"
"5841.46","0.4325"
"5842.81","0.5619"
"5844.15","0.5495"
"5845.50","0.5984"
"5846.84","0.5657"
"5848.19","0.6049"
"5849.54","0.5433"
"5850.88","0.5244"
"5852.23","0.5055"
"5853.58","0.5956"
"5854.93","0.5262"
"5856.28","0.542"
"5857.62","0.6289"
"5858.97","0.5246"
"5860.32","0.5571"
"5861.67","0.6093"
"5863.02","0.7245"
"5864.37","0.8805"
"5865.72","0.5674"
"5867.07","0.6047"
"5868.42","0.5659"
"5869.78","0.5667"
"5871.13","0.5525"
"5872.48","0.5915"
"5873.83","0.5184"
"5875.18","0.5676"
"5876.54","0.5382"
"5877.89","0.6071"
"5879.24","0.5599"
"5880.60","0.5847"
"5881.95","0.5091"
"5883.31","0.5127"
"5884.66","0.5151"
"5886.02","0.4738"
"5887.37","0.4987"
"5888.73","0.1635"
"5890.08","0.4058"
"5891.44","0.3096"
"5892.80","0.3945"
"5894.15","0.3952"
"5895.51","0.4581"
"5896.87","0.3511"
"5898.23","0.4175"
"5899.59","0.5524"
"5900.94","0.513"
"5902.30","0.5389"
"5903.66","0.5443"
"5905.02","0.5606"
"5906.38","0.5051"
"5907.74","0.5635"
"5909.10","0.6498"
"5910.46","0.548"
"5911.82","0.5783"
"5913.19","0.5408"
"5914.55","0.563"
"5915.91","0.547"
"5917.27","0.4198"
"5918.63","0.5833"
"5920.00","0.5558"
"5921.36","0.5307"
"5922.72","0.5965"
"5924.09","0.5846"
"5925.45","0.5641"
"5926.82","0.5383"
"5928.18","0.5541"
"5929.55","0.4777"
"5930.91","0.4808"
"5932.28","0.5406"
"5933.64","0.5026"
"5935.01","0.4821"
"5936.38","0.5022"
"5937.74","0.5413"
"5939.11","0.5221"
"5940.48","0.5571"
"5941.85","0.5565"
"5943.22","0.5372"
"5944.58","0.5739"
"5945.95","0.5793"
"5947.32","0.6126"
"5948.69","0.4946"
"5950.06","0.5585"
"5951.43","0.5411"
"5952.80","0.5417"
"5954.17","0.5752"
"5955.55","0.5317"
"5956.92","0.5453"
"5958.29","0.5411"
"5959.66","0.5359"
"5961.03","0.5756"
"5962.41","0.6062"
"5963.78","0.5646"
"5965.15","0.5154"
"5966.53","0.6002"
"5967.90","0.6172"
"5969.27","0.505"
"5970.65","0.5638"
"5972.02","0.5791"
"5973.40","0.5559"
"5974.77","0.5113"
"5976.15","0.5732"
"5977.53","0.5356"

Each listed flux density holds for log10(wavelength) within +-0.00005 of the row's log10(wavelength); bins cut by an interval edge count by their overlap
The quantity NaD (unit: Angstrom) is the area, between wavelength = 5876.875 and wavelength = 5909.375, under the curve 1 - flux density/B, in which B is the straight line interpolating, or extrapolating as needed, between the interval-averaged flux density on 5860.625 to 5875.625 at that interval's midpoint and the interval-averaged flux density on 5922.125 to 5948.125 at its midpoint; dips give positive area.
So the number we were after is 5.82 Angstrom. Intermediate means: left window 0.613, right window 0.542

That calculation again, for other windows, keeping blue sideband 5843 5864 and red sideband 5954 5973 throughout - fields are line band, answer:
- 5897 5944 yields 2.70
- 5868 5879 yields 0.22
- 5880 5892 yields 2.74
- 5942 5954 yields 0.15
